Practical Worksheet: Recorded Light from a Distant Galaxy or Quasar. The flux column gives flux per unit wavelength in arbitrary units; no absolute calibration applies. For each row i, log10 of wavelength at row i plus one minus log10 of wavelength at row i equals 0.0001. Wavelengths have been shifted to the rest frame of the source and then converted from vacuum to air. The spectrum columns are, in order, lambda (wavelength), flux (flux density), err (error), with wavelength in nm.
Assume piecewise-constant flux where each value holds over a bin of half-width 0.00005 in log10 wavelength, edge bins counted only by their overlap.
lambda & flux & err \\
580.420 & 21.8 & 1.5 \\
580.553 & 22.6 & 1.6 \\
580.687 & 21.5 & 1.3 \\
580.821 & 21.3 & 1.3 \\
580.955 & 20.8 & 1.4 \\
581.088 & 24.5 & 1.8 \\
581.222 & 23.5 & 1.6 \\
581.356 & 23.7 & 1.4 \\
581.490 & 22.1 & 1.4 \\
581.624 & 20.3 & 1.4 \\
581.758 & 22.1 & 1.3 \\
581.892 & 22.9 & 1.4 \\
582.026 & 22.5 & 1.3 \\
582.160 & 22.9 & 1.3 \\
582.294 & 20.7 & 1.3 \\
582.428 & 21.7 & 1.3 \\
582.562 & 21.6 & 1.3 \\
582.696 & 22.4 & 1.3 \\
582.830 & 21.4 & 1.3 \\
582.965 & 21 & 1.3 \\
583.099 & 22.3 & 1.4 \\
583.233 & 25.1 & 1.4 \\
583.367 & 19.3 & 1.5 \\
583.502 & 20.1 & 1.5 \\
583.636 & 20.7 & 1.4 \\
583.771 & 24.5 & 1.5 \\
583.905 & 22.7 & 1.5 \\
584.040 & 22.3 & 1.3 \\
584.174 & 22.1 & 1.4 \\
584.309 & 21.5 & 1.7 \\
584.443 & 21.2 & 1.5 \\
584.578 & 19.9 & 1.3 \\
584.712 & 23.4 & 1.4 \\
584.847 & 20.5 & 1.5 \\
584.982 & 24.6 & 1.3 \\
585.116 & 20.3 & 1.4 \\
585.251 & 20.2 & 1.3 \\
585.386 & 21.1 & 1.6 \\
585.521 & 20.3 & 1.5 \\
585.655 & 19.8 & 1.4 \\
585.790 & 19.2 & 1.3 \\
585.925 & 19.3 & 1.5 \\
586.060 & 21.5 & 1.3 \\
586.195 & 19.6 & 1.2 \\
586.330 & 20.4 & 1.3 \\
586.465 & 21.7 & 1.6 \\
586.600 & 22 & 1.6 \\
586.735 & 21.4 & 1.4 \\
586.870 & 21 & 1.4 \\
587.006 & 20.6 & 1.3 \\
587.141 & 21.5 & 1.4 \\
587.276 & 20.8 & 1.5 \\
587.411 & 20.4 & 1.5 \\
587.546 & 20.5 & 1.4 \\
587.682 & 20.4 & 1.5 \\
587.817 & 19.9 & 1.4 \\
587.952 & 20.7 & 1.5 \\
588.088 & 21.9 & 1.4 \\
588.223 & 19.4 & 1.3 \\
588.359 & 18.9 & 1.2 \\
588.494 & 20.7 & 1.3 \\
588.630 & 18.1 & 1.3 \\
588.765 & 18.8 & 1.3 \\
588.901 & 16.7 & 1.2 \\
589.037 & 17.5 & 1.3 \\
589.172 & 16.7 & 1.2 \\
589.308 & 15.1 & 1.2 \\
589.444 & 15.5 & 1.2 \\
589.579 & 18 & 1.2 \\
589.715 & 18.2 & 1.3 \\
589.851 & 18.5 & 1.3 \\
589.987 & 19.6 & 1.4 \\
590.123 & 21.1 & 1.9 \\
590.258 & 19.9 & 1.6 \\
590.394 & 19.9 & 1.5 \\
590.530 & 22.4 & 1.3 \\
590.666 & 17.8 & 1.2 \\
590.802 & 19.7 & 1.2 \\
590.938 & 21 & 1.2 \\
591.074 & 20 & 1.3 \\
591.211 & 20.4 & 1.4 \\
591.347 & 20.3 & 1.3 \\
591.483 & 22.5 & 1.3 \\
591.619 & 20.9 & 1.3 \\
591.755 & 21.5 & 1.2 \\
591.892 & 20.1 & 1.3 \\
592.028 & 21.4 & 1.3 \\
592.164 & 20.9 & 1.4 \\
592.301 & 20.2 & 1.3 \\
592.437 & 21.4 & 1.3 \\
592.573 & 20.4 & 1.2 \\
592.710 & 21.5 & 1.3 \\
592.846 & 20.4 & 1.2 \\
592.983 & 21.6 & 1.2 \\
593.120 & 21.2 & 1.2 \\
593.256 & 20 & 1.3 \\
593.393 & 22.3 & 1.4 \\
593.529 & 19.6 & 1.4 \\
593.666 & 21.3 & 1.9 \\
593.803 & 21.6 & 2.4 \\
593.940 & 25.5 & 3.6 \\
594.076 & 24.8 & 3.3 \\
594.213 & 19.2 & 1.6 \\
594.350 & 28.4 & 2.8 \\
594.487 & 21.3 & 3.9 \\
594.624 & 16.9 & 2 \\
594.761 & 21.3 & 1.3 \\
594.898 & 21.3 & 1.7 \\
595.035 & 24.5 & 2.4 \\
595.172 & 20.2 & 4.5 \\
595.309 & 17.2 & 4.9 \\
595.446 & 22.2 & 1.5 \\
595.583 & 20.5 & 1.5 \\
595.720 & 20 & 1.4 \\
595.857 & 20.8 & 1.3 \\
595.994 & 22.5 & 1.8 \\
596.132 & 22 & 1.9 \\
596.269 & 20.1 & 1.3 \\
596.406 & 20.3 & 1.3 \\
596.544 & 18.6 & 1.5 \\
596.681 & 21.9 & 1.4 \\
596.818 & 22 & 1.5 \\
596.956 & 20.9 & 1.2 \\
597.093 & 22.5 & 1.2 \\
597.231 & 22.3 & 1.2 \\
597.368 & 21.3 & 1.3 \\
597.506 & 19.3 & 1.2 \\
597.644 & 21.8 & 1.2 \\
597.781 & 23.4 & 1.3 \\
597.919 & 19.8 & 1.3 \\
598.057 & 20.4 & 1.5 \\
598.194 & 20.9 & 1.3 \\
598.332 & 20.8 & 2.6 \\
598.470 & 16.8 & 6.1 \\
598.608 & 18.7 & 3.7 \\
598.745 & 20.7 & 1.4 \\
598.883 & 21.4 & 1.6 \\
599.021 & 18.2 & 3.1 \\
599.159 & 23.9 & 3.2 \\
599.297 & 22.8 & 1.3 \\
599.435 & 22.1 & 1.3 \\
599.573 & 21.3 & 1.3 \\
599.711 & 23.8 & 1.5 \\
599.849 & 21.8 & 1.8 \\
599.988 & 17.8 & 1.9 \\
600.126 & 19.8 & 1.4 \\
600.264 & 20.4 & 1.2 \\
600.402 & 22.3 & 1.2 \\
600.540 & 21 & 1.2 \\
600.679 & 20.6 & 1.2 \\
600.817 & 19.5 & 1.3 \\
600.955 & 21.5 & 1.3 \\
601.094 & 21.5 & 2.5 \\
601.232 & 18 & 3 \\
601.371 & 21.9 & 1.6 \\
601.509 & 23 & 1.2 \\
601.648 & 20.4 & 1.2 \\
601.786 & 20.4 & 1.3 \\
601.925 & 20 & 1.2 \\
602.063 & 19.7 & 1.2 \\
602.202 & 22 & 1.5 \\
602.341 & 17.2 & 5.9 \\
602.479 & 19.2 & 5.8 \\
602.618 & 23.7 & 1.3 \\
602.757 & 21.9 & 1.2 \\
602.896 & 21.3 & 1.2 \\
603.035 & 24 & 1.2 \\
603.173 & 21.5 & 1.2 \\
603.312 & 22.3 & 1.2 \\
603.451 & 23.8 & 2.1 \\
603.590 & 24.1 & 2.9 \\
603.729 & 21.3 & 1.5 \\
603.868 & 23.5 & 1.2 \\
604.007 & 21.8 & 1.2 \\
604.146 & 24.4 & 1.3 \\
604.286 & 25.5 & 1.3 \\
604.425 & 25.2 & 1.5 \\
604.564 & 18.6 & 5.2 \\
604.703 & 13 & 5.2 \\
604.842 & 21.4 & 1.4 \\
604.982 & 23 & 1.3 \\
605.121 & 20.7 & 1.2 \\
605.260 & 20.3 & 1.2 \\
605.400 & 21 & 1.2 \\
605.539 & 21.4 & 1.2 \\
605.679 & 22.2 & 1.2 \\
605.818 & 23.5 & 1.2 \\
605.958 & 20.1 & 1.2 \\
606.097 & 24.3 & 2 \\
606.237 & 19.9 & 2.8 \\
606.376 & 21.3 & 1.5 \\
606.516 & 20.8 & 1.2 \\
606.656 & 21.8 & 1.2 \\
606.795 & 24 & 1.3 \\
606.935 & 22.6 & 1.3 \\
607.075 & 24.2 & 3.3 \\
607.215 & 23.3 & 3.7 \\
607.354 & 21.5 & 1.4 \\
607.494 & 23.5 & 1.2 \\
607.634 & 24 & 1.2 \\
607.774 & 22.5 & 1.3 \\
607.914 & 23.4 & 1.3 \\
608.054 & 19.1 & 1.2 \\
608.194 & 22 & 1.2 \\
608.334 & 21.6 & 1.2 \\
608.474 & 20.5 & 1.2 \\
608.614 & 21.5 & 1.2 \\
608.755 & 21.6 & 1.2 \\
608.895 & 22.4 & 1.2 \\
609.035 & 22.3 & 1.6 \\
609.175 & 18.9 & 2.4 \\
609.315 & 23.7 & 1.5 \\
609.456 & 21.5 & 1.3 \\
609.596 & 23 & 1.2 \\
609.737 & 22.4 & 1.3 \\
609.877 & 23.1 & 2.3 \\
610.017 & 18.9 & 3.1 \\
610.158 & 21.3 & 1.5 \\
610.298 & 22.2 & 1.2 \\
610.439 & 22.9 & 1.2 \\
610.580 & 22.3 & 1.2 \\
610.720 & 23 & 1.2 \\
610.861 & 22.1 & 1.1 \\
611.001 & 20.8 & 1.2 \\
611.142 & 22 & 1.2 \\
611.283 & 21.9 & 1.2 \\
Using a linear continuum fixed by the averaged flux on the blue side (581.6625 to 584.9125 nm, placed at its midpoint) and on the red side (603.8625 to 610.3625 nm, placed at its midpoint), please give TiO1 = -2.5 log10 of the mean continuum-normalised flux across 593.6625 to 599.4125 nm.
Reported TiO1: 0.03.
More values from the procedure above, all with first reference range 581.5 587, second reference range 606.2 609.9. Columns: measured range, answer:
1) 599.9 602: 0.069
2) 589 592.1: 0.111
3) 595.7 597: 0.042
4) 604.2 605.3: 0.049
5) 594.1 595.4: 0.023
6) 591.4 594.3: 0.014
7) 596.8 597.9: 0.011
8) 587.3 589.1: 0.105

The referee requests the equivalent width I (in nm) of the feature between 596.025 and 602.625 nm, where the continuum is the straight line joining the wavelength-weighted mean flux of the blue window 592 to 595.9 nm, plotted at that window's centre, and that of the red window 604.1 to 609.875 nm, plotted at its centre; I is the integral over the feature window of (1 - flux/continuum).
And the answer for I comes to 0.23 nm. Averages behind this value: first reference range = 21.3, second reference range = 21.9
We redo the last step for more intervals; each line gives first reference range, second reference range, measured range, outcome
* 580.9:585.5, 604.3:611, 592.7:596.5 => 0.09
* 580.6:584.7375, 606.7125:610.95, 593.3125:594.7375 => 0.00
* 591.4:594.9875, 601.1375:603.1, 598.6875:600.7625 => -0.01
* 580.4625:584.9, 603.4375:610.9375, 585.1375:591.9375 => 0.65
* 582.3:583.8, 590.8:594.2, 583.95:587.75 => 0.10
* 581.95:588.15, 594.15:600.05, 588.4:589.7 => 0.23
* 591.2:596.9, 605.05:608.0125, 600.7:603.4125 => 0.10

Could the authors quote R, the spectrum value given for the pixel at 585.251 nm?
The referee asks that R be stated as 20.2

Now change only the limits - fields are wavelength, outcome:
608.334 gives 21.6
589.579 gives 18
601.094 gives 21.5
